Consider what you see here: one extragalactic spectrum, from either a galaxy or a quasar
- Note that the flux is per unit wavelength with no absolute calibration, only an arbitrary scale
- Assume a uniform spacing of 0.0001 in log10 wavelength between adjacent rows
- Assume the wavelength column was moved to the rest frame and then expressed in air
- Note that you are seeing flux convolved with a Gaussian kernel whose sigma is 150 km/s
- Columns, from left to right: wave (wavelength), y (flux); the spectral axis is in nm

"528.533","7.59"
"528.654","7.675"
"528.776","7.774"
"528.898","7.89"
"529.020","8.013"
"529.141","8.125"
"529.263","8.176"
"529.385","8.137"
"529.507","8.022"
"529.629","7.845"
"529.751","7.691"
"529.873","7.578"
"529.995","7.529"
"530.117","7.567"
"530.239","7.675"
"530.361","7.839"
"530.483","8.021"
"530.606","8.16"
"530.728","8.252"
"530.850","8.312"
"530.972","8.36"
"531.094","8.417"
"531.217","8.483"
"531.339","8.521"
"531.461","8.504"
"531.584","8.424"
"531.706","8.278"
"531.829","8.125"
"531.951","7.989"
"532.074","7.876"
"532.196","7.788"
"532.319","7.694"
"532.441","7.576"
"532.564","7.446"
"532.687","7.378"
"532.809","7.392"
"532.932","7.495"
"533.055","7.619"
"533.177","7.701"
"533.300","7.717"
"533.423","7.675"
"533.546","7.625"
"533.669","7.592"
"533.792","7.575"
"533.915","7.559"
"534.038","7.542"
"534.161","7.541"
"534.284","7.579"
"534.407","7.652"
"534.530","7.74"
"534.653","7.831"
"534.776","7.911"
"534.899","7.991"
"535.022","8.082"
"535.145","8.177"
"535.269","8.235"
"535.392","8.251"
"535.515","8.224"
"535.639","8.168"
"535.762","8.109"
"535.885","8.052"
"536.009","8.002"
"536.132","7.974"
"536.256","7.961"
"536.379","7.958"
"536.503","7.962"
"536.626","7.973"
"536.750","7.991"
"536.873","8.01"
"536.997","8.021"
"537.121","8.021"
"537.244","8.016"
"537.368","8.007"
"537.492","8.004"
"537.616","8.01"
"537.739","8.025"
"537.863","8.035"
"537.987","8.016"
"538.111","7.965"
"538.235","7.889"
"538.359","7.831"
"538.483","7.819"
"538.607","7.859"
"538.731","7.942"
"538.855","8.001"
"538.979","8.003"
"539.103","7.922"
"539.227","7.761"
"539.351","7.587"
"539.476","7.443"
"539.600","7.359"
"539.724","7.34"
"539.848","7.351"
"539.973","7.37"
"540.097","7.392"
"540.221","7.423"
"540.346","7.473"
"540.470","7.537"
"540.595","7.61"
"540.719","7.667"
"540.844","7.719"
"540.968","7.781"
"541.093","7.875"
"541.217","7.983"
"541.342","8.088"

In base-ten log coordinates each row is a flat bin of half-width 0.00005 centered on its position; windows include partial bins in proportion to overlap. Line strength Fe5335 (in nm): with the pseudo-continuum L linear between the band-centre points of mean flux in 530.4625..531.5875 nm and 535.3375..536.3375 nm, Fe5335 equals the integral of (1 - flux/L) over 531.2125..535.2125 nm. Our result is 0.20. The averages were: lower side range 8.35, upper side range 8.09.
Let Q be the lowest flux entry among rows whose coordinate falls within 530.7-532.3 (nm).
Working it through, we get 7.788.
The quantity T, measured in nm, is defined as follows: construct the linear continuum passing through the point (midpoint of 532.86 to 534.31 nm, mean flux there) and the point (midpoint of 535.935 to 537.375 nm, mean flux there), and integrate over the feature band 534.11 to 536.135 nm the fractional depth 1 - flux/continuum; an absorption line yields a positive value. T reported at -0.05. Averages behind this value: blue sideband 7.6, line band 7.98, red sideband 7.99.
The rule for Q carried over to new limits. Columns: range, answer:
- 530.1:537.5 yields 7.378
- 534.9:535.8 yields 8.082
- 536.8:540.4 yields 7.34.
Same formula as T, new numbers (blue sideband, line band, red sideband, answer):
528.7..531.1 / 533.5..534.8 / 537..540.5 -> 0.04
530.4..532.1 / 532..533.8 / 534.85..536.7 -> 0.13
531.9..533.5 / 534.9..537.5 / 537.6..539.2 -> -0.08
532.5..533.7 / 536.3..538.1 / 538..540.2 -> -0.08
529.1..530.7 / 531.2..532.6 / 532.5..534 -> -0.07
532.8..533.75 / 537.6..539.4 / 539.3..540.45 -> -0.11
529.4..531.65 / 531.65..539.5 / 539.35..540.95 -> -0.11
